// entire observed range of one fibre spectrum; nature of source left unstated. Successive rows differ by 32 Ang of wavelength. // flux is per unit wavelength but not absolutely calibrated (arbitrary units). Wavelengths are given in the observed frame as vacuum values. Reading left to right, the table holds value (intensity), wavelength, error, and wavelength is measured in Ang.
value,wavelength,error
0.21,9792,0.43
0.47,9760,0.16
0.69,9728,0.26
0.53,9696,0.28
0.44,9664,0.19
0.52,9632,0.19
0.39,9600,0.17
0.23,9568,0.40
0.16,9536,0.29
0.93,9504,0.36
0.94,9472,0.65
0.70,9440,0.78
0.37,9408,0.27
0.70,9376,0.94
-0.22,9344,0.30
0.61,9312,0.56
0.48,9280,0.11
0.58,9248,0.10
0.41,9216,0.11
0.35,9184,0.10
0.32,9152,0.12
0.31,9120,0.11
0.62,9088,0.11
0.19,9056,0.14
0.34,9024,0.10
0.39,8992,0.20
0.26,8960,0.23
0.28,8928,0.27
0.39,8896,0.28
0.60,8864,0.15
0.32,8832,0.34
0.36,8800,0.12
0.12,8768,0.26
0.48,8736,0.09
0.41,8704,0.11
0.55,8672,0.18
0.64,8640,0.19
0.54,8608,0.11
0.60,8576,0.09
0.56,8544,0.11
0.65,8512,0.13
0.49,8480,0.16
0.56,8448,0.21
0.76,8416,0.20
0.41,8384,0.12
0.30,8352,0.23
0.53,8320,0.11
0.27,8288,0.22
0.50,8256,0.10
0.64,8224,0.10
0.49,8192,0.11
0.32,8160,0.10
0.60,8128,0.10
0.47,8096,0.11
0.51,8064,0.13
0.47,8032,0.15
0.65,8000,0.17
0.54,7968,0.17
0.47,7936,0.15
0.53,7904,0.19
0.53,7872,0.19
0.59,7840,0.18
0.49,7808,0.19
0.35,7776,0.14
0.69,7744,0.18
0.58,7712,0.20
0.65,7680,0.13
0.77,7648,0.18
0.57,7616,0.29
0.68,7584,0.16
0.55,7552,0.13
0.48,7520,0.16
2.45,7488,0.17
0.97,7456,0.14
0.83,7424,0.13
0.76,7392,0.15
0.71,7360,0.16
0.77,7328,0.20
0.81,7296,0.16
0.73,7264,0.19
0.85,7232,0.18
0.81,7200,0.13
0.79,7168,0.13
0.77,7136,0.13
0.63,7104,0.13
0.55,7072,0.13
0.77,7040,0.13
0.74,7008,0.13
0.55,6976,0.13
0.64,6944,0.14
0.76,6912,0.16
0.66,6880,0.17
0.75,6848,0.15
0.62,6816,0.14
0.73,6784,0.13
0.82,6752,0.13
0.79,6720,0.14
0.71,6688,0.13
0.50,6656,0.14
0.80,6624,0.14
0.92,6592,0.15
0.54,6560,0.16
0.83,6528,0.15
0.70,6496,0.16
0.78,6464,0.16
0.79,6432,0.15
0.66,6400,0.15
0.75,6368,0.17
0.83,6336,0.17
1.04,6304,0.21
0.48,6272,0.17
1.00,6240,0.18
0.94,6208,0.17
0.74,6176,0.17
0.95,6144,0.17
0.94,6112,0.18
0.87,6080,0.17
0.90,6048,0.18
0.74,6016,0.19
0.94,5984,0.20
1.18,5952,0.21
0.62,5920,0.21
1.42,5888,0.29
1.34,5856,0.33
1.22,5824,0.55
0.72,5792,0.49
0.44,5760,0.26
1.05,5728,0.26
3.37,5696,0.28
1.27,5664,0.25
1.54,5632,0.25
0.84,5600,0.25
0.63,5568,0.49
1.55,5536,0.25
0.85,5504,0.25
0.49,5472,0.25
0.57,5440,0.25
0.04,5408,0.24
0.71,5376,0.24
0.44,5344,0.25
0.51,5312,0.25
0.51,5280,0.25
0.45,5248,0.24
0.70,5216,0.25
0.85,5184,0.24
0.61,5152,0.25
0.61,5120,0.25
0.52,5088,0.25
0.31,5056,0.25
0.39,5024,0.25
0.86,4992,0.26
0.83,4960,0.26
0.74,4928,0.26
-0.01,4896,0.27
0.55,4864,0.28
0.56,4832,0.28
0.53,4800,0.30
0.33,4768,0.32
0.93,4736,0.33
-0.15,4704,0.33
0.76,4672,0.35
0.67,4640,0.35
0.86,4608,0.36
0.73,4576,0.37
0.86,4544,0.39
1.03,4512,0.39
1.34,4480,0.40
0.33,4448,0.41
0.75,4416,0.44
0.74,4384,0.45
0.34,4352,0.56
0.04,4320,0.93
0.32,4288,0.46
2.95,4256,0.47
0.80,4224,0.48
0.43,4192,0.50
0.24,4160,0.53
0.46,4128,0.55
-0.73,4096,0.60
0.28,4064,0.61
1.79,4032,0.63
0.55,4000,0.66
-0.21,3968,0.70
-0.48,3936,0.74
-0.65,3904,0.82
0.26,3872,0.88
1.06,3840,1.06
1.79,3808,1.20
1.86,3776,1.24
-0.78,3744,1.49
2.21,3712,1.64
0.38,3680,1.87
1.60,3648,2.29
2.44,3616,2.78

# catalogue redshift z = 0.14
